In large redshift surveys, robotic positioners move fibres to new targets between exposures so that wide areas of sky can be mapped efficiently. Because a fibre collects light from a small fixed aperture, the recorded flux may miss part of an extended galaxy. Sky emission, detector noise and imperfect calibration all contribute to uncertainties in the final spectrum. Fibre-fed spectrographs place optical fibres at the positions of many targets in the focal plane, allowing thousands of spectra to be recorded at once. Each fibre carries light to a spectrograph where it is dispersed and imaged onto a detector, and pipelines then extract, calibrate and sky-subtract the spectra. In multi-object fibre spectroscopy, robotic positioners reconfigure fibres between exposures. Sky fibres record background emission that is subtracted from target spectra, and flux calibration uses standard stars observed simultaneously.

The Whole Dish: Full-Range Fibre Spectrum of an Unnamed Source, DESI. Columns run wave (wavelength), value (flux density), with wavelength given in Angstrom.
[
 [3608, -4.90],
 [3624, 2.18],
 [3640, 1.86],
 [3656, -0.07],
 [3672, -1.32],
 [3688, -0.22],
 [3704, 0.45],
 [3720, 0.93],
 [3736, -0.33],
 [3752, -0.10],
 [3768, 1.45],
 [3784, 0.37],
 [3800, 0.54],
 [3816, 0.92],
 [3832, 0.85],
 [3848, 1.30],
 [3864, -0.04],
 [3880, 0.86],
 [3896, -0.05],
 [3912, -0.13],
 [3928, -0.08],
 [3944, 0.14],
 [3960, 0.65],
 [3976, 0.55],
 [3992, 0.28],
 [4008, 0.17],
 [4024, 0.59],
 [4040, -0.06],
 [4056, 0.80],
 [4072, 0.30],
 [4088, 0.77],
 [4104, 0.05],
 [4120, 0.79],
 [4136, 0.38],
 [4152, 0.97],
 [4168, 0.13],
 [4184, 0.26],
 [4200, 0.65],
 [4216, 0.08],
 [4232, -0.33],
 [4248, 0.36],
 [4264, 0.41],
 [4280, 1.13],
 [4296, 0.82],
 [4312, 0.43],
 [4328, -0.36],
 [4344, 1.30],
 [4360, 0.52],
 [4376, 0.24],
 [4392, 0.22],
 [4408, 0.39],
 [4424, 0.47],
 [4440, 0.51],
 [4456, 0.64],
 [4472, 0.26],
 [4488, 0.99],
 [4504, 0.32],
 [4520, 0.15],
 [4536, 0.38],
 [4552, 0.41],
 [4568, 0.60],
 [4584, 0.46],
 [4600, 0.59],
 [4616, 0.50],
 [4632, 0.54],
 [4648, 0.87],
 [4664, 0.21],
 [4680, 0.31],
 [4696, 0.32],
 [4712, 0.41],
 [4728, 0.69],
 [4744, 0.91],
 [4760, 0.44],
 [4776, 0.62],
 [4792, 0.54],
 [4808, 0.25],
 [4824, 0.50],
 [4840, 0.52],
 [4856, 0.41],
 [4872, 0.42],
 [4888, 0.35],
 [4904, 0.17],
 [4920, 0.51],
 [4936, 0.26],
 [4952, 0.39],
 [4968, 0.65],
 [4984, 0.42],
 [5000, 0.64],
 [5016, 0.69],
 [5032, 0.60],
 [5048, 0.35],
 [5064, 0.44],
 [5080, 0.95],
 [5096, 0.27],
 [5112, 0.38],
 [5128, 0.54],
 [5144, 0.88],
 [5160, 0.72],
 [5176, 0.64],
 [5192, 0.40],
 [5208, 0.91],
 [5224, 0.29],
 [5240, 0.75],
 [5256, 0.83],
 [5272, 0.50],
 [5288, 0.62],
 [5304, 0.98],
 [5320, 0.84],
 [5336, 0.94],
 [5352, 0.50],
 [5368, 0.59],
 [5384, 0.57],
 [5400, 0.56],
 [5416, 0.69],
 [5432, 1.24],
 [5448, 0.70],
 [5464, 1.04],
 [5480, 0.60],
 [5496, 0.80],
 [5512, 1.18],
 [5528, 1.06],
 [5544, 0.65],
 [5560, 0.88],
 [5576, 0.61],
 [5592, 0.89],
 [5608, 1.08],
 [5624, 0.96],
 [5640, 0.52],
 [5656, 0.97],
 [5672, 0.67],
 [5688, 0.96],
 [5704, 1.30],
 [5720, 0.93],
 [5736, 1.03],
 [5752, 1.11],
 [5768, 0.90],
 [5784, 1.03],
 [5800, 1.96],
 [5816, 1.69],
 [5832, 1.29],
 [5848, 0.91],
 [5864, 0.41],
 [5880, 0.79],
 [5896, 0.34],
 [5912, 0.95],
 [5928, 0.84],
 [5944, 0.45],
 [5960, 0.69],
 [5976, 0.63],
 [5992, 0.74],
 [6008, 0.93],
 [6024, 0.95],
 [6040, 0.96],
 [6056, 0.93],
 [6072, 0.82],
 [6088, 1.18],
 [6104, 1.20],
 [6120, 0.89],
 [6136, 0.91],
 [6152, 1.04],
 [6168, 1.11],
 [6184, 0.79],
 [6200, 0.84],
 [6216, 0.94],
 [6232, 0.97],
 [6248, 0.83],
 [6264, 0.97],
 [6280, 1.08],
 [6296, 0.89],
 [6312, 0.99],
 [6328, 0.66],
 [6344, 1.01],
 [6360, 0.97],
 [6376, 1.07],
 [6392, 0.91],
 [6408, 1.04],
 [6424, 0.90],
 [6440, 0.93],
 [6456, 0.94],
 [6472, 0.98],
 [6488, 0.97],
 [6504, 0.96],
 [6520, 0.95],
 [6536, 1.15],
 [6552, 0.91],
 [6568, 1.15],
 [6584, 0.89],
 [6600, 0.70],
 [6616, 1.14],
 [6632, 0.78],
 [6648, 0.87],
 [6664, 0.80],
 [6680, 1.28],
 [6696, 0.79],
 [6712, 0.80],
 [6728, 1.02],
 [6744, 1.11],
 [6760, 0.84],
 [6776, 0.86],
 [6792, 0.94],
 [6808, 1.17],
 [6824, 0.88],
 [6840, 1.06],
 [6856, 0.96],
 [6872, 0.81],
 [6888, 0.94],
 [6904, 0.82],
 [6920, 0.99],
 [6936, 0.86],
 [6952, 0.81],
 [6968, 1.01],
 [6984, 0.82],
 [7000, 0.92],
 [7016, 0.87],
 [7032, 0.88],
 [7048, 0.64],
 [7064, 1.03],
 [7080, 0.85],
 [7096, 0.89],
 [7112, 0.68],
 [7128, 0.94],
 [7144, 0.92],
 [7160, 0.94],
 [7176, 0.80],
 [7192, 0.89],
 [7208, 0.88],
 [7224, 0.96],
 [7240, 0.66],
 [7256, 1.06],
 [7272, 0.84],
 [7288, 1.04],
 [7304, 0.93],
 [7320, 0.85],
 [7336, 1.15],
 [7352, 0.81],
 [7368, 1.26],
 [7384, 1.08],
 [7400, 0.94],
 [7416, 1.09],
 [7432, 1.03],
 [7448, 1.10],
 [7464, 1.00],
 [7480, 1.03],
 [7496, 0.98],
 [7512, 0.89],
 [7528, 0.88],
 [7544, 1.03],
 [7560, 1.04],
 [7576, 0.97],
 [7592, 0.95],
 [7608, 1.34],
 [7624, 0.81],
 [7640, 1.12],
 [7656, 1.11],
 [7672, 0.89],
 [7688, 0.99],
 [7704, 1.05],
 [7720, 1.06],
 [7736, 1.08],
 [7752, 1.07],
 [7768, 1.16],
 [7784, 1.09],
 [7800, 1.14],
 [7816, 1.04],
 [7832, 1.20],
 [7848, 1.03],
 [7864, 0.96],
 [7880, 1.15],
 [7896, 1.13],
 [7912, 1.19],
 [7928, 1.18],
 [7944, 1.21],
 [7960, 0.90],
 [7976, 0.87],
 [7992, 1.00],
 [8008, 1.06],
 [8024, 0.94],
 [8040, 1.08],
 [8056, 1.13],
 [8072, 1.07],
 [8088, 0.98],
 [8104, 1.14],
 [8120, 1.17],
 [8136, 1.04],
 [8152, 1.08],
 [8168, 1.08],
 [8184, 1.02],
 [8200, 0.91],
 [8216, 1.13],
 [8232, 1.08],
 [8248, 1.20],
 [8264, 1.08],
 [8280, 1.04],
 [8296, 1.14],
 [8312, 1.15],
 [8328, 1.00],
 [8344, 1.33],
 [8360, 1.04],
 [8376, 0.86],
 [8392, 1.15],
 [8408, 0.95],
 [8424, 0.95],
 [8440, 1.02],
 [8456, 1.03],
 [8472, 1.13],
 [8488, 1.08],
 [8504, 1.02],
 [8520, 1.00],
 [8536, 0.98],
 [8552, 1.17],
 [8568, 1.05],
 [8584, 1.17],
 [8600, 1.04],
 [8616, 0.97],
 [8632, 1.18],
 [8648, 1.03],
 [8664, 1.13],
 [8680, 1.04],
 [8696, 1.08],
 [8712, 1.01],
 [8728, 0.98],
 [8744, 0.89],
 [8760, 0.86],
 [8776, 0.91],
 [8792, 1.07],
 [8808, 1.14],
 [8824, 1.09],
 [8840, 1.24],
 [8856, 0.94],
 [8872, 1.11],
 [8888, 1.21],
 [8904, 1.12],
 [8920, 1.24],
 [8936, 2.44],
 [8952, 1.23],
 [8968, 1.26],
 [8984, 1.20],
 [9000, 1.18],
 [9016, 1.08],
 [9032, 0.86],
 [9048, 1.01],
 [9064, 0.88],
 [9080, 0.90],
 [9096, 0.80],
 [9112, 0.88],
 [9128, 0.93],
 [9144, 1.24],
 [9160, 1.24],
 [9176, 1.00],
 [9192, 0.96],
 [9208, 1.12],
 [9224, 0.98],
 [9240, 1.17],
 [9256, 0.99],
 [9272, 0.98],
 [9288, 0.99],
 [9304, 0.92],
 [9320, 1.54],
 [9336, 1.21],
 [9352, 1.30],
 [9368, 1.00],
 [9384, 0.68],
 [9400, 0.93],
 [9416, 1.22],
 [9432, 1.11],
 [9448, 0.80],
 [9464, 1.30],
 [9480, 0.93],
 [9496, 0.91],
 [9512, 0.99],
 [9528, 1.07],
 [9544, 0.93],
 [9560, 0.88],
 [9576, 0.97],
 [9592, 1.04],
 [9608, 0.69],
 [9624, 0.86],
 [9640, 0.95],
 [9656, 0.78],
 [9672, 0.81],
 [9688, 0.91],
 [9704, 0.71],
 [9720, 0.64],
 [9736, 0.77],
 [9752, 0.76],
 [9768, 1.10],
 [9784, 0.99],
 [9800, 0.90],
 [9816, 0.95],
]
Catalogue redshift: 0.36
